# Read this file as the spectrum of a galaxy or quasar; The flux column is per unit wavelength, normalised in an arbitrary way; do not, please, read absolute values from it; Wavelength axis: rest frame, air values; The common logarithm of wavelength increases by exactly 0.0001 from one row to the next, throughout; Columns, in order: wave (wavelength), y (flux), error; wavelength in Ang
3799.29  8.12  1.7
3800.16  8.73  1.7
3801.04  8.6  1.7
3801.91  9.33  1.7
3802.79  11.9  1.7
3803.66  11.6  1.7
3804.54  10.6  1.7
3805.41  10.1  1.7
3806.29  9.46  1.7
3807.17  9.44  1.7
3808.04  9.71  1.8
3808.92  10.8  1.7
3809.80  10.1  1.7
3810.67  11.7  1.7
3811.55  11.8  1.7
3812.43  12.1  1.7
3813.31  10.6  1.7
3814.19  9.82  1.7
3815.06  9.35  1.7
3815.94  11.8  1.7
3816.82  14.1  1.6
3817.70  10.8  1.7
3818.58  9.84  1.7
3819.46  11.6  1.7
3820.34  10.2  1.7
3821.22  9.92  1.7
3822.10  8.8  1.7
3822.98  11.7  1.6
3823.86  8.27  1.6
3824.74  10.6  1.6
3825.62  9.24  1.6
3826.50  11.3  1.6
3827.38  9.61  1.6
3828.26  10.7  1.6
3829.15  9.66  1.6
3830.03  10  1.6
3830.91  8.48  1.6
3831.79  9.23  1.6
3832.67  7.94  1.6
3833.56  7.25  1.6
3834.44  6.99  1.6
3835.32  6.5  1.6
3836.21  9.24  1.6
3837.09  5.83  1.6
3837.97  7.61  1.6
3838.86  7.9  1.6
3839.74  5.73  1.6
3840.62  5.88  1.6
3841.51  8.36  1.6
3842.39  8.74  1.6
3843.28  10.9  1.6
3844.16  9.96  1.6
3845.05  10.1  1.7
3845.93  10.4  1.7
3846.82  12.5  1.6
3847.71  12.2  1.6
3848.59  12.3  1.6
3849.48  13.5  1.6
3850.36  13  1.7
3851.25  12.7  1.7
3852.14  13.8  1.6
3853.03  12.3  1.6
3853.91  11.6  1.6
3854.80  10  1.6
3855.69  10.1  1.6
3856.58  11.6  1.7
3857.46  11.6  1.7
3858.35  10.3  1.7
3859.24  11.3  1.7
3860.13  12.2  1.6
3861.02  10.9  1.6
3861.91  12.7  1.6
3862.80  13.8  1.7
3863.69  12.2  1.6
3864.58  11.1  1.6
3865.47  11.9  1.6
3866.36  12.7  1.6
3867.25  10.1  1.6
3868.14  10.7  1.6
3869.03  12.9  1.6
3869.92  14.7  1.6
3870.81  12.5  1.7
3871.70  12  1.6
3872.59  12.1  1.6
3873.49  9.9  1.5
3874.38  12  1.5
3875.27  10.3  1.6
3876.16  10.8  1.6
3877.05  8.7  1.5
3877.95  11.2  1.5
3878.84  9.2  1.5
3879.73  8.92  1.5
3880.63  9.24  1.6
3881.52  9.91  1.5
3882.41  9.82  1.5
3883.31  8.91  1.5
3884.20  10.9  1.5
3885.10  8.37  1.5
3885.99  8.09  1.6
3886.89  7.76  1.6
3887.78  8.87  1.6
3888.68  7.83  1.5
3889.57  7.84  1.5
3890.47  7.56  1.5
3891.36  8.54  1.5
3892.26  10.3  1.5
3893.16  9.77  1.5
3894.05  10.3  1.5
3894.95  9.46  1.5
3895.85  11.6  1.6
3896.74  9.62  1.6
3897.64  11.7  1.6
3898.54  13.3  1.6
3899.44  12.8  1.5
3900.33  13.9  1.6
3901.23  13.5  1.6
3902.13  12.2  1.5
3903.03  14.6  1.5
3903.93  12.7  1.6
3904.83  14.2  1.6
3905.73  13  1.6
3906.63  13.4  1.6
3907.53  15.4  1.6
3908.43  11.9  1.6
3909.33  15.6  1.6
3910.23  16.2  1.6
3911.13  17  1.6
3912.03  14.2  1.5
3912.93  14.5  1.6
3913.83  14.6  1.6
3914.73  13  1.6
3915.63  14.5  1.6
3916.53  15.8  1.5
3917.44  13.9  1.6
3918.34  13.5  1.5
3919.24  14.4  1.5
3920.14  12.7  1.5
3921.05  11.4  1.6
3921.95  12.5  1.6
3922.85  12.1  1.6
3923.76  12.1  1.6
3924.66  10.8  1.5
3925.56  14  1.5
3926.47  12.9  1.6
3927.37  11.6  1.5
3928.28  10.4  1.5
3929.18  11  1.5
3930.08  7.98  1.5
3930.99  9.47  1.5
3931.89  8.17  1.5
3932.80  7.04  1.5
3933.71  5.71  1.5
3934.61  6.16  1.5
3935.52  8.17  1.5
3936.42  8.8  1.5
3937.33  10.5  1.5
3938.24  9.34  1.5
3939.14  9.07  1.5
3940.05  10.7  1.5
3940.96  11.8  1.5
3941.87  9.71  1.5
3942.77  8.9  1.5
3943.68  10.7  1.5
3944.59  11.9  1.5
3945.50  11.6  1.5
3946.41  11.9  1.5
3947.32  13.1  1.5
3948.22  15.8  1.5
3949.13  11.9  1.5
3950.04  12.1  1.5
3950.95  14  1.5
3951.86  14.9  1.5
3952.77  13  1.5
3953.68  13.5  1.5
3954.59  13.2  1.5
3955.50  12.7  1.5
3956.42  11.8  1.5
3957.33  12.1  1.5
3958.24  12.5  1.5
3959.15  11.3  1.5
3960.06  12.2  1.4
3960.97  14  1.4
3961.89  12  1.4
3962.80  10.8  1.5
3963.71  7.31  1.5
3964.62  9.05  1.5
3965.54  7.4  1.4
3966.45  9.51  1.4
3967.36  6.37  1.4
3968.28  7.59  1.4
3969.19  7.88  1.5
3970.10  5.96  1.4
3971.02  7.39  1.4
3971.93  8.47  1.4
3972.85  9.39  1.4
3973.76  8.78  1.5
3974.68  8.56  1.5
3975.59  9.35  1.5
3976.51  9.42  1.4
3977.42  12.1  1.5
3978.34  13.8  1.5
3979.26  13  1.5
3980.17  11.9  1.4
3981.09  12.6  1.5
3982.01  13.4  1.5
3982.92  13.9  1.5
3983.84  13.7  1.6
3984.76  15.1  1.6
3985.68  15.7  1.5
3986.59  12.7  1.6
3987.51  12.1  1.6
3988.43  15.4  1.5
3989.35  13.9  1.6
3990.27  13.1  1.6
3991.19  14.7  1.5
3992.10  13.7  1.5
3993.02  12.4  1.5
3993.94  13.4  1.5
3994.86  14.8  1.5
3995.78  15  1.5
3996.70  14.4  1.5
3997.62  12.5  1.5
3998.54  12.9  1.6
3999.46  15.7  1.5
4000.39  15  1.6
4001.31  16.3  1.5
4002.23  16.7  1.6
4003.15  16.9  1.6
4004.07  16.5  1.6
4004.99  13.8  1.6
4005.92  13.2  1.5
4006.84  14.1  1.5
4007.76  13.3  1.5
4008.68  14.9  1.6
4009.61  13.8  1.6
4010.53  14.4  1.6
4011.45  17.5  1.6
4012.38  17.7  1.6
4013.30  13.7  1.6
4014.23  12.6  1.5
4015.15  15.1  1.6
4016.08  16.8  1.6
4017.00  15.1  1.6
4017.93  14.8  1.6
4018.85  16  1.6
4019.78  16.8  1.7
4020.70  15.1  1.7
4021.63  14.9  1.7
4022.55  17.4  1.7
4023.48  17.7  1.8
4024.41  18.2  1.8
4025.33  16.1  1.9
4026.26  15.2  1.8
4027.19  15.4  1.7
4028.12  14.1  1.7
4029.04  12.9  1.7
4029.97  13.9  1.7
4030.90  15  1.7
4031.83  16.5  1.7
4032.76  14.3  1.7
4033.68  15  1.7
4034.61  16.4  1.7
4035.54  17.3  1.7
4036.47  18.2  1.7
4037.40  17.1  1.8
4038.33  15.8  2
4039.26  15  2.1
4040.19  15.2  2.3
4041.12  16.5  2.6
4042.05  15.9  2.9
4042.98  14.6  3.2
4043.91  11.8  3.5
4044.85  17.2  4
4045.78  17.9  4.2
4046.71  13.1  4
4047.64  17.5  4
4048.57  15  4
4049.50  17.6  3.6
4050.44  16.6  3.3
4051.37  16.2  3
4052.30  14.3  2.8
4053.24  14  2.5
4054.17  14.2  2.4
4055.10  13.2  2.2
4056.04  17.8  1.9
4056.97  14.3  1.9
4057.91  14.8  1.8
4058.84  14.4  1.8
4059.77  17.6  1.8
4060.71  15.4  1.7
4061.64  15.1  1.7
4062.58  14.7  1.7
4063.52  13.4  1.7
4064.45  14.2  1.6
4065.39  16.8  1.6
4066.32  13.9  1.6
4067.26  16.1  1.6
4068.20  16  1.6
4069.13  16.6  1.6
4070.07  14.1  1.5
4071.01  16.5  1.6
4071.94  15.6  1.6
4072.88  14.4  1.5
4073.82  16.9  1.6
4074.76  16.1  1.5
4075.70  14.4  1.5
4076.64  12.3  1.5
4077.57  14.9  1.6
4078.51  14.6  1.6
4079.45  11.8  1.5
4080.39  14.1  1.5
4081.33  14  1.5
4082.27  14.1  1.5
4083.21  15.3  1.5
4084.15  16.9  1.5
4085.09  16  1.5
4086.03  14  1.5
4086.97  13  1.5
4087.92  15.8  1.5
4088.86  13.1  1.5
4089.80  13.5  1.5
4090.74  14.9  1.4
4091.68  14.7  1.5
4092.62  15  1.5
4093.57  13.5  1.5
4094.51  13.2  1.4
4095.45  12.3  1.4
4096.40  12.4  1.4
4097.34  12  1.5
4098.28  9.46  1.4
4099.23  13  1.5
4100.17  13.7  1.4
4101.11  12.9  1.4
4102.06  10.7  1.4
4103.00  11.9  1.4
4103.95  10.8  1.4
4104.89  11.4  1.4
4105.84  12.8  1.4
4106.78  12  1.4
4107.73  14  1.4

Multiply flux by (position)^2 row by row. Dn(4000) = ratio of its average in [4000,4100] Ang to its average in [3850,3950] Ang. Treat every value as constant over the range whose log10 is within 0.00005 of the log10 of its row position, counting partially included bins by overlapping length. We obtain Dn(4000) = 1.42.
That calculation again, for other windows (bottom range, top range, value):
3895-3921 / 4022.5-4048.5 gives 1.23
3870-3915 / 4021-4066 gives 1.46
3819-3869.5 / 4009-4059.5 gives 1.65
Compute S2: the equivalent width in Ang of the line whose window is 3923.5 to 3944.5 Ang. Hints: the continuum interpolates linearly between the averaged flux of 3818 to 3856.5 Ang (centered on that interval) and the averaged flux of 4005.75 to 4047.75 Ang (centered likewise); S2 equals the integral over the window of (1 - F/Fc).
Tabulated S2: 4.80 Ang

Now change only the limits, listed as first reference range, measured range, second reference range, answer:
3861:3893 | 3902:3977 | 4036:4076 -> 4.18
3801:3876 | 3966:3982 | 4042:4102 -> 4.07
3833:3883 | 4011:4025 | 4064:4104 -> -3.08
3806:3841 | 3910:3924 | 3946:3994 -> -3.79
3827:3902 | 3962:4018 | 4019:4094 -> 3.64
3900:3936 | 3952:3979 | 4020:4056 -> 6.56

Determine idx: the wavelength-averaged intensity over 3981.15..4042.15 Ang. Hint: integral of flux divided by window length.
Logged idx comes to 15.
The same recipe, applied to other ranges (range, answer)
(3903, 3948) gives 11.9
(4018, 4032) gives 15.6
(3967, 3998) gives 11.9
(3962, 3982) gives 9.5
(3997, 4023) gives 15.1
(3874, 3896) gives 9.41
